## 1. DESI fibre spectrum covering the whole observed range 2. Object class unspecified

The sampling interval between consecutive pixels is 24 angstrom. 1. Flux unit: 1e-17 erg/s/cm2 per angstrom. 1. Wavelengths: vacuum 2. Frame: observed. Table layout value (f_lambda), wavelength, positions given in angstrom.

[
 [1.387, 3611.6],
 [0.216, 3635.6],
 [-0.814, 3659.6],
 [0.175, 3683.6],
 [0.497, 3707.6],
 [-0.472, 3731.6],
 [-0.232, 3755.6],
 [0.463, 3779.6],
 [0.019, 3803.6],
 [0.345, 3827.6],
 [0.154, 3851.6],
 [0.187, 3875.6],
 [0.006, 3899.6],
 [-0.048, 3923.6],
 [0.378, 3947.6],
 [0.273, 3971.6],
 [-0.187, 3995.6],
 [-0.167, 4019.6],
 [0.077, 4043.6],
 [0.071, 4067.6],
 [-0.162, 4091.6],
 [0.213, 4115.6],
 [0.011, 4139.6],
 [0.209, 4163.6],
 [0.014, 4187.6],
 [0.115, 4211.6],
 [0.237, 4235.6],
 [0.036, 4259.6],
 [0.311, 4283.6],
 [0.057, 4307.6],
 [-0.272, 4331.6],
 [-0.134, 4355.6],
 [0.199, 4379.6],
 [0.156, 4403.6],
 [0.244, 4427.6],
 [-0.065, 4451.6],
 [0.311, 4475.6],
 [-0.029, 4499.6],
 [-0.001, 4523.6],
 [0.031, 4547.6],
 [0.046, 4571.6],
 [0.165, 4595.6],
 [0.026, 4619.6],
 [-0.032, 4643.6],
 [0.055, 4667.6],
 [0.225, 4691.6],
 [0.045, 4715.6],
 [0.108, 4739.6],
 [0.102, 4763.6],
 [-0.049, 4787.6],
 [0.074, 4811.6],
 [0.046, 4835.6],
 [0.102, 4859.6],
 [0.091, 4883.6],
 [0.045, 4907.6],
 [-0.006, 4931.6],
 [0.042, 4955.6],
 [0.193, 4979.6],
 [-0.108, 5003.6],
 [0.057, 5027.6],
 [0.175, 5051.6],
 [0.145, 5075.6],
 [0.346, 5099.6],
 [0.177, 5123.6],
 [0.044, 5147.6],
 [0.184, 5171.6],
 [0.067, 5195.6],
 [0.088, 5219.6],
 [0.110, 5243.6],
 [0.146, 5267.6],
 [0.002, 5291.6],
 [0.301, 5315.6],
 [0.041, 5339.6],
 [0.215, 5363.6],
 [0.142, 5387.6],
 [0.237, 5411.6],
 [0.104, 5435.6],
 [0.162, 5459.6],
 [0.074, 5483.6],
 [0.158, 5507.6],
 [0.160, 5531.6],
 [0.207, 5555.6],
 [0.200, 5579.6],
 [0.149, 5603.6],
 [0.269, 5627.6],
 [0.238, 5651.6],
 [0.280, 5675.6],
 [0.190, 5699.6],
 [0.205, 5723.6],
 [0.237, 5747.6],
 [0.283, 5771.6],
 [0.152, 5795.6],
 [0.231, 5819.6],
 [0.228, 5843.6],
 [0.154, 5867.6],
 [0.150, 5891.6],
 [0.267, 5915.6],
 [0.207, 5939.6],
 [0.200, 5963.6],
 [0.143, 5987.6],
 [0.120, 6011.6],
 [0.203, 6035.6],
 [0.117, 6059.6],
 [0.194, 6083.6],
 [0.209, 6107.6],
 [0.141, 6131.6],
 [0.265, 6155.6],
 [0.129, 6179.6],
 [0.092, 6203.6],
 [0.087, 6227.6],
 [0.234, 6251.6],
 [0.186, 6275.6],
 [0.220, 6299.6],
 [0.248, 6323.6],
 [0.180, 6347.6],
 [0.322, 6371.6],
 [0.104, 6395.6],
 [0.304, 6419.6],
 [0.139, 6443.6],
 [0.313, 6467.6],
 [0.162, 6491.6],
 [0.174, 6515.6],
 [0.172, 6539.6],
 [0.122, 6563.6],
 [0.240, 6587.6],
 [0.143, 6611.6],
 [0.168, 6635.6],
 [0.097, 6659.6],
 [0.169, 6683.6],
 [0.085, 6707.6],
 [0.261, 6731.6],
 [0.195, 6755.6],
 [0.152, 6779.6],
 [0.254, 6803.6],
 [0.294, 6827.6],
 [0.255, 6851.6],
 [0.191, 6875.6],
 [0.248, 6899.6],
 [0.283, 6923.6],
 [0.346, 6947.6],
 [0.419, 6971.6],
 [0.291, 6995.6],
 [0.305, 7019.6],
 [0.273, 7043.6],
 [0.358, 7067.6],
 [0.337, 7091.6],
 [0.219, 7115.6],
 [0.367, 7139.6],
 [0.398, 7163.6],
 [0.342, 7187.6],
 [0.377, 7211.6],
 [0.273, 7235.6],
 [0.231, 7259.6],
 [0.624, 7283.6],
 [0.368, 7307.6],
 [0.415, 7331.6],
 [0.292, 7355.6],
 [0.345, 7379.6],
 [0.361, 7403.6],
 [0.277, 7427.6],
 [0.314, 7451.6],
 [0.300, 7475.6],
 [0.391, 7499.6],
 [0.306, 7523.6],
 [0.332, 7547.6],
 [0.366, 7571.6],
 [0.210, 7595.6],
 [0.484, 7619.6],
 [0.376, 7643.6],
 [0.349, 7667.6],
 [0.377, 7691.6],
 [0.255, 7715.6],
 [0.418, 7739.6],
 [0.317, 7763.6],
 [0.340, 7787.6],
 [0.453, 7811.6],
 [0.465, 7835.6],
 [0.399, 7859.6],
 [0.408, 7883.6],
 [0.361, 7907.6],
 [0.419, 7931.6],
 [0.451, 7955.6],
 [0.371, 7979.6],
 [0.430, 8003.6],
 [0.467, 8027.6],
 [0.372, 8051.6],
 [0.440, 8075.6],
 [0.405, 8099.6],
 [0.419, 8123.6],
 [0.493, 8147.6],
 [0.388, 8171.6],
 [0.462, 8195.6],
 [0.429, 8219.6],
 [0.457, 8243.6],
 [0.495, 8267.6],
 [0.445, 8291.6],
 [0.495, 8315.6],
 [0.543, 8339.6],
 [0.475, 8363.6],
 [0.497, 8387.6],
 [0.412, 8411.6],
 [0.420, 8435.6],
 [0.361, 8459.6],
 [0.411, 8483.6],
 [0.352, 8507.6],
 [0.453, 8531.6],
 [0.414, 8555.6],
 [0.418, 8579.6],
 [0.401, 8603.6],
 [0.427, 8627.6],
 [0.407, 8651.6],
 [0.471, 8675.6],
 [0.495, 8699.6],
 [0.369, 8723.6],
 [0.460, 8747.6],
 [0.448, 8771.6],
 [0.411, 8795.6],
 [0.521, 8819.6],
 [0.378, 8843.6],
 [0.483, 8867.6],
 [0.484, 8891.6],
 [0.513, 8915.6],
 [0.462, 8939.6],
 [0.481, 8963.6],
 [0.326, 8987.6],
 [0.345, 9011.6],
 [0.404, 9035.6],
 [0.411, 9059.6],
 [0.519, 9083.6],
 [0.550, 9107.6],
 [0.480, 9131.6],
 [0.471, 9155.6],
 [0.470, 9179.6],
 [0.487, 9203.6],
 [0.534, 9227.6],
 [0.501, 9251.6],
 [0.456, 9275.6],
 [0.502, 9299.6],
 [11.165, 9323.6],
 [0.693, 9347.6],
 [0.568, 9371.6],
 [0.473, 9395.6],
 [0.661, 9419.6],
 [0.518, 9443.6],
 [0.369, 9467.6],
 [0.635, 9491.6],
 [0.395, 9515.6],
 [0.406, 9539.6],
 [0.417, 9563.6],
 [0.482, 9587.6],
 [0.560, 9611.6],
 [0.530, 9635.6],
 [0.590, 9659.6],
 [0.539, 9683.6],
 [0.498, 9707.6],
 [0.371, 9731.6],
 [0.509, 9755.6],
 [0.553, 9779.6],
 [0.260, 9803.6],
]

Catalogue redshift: 0.74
